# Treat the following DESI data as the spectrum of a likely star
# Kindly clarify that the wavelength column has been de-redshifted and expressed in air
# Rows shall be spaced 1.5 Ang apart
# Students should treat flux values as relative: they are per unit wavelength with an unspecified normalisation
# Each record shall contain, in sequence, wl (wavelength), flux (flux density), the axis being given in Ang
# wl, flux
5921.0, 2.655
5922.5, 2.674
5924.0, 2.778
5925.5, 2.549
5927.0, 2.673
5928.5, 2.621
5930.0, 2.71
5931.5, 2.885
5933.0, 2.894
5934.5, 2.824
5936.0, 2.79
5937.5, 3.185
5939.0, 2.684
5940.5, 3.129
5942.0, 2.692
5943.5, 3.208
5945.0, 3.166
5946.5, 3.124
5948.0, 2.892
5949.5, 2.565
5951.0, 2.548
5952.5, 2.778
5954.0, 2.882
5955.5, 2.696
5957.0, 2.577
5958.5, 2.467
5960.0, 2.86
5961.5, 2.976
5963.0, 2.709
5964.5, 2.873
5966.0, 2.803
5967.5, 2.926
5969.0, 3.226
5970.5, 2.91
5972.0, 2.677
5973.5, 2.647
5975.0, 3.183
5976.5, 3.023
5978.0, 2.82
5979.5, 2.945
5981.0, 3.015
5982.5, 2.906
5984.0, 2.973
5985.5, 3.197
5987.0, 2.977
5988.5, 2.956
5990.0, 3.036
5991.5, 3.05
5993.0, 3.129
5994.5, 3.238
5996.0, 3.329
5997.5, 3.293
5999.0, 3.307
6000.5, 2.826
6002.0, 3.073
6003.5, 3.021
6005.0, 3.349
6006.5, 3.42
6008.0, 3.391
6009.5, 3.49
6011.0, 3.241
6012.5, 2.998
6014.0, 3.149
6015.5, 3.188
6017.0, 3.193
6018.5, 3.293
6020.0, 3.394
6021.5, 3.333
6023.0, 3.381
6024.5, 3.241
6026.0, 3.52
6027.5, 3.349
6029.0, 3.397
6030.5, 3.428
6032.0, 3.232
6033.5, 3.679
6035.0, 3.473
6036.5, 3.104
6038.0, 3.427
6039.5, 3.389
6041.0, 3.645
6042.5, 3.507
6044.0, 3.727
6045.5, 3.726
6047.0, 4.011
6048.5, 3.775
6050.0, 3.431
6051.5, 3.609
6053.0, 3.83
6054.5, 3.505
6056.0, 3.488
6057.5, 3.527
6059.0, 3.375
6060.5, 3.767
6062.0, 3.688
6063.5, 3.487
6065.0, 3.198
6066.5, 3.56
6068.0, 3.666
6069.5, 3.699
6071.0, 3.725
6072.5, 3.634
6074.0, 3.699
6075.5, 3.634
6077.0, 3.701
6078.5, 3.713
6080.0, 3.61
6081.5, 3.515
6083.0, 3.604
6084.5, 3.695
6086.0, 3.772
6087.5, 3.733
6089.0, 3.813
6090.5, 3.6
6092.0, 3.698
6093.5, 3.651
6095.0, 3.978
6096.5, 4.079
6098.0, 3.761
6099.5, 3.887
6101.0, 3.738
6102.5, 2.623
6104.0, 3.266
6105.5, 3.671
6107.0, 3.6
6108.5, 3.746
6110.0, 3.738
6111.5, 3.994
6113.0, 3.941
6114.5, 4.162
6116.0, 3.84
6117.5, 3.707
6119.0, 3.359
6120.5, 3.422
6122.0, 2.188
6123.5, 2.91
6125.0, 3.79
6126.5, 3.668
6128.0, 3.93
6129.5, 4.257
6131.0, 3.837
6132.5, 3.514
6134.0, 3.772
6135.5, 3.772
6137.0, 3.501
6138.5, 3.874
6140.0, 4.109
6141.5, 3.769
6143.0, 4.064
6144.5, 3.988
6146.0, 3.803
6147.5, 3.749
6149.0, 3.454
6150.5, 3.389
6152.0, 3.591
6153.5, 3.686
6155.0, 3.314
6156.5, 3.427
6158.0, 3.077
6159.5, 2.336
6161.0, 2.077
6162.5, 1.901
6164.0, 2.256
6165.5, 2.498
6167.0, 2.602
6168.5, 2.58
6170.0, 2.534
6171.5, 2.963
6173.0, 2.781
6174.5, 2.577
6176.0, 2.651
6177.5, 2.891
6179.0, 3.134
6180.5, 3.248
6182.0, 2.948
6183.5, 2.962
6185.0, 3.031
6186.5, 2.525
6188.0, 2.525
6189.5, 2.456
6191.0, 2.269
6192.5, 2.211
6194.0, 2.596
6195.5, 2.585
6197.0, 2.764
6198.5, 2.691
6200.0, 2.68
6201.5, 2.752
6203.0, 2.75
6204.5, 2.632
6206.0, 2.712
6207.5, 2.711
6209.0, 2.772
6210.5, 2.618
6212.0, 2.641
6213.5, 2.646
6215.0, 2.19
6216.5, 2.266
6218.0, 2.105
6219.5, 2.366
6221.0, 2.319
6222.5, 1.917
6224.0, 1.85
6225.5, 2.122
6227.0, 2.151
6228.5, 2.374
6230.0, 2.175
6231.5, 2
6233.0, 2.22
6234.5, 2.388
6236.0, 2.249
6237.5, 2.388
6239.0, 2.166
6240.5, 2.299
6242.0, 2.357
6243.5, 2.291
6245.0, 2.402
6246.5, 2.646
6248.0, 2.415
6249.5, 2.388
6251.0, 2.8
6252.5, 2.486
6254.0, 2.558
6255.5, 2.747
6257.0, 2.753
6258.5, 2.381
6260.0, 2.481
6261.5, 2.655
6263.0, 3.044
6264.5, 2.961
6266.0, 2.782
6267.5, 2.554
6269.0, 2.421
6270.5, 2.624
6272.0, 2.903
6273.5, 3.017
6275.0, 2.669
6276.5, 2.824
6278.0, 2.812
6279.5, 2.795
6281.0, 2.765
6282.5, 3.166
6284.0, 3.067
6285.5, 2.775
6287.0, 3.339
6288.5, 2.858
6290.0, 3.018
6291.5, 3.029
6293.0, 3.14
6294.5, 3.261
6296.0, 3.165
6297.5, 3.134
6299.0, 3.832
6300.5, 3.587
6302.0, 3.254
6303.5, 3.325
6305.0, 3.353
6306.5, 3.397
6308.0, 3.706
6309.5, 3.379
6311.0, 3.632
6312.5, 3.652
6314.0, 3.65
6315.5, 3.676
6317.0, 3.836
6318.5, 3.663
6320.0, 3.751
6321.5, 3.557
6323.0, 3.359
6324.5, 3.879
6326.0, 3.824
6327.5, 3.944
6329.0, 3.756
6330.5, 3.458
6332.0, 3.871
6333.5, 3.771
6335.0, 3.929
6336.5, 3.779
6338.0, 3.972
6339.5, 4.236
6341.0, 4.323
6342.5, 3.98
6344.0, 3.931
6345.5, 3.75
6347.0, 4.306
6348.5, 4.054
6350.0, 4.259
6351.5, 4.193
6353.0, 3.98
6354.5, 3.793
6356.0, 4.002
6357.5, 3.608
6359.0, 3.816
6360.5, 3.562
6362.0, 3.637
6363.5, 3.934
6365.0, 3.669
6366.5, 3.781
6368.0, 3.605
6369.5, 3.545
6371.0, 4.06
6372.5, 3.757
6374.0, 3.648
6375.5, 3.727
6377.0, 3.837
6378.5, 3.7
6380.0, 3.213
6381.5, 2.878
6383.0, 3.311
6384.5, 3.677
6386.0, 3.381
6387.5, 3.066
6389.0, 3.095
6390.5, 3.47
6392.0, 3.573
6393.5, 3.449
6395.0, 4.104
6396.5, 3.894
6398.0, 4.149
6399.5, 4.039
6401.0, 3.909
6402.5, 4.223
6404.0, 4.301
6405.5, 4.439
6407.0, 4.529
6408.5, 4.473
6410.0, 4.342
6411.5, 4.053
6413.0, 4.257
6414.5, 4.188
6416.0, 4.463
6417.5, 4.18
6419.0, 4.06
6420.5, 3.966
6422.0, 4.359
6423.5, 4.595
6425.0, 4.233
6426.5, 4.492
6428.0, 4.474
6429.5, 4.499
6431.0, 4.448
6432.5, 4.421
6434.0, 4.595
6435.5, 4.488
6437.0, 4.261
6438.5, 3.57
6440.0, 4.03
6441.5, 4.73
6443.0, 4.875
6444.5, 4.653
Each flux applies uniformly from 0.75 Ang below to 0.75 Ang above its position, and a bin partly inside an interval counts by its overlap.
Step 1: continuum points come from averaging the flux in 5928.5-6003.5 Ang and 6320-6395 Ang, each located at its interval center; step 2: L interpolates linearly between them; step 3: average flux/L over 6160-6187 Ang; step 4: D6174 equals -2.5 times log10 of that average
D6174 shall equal 0.25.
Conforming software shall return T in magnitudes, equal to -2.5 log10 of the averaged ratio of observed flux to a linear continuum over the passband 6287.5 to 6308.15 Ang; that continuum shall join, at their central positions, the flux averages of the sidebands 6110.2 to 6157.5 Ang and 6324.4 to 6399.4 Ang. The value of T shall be 0.14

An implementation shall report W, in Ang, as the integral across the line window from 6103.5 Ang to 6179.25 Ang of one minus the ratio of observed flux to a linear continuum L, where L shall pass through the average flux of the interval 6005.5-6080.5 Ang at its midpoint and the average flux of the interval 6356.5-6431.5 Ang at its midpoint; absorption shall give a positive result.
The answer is 5.4 Ang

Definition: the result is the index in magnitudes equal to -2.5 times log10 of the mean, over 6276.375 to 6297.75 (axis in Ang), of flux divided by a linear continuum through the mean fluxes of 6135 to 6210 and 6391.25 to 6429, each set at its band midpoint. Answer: 0.18 mag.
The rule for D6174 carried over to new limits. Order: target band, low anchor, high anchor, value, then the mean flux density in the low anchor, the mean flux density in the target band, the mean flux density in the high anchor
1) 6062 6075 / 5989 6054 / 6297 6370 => -0.05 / 3.36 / 3.59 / 3.76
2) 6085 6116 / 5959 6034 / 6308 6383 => -0.13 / 3.13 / 3.73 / 3.77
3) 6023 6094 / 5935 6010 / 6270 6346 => -0.16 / 2.98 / 3.58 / 3.44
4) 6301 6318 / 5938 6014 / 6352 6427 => 0.05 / 2.99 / 3.54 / 3.88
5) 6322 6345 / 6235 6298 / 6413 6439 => -0.14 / 2.73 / 3.86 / 4.32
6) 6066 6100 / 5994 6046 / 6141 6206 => -0.18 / 3.33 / 3.71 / 2.89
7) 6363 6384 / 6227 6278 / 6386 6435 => 0.04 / 2.53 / 3.62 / 4.13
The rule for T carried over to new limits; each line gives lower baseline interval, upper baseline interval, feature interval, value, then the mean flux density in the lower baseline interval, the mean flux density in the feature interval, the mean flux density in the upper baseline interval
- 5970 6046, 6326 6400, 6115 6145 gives -0.079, 3.22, 3.66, 3.76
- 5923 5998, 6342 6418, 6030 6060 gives -0.149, 2.9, 3.55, 3.86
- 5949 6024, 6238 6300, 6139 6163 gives -0.173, 3.03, 3.38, 2.78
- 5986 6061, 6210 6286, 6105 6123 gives -0.192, 3.36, 3.6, 2.51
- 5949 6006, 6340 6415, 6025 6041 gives -0.113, 2.94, 3.41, 3.85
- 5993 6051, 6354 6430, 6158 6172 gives 0.413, 3.37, 2.44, 3.9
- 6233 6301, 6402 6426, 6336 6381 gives -0.043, 2.76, 3.85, 4.29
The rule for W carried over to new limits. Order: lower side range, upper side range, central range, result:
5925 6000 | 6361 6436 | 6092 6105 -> -1.57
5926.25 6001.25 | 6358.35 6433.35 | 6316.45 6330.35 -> 0.16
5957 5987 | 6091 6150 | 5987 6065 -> -4.66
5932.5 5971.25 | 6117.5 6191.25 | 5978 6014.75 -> -2.53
